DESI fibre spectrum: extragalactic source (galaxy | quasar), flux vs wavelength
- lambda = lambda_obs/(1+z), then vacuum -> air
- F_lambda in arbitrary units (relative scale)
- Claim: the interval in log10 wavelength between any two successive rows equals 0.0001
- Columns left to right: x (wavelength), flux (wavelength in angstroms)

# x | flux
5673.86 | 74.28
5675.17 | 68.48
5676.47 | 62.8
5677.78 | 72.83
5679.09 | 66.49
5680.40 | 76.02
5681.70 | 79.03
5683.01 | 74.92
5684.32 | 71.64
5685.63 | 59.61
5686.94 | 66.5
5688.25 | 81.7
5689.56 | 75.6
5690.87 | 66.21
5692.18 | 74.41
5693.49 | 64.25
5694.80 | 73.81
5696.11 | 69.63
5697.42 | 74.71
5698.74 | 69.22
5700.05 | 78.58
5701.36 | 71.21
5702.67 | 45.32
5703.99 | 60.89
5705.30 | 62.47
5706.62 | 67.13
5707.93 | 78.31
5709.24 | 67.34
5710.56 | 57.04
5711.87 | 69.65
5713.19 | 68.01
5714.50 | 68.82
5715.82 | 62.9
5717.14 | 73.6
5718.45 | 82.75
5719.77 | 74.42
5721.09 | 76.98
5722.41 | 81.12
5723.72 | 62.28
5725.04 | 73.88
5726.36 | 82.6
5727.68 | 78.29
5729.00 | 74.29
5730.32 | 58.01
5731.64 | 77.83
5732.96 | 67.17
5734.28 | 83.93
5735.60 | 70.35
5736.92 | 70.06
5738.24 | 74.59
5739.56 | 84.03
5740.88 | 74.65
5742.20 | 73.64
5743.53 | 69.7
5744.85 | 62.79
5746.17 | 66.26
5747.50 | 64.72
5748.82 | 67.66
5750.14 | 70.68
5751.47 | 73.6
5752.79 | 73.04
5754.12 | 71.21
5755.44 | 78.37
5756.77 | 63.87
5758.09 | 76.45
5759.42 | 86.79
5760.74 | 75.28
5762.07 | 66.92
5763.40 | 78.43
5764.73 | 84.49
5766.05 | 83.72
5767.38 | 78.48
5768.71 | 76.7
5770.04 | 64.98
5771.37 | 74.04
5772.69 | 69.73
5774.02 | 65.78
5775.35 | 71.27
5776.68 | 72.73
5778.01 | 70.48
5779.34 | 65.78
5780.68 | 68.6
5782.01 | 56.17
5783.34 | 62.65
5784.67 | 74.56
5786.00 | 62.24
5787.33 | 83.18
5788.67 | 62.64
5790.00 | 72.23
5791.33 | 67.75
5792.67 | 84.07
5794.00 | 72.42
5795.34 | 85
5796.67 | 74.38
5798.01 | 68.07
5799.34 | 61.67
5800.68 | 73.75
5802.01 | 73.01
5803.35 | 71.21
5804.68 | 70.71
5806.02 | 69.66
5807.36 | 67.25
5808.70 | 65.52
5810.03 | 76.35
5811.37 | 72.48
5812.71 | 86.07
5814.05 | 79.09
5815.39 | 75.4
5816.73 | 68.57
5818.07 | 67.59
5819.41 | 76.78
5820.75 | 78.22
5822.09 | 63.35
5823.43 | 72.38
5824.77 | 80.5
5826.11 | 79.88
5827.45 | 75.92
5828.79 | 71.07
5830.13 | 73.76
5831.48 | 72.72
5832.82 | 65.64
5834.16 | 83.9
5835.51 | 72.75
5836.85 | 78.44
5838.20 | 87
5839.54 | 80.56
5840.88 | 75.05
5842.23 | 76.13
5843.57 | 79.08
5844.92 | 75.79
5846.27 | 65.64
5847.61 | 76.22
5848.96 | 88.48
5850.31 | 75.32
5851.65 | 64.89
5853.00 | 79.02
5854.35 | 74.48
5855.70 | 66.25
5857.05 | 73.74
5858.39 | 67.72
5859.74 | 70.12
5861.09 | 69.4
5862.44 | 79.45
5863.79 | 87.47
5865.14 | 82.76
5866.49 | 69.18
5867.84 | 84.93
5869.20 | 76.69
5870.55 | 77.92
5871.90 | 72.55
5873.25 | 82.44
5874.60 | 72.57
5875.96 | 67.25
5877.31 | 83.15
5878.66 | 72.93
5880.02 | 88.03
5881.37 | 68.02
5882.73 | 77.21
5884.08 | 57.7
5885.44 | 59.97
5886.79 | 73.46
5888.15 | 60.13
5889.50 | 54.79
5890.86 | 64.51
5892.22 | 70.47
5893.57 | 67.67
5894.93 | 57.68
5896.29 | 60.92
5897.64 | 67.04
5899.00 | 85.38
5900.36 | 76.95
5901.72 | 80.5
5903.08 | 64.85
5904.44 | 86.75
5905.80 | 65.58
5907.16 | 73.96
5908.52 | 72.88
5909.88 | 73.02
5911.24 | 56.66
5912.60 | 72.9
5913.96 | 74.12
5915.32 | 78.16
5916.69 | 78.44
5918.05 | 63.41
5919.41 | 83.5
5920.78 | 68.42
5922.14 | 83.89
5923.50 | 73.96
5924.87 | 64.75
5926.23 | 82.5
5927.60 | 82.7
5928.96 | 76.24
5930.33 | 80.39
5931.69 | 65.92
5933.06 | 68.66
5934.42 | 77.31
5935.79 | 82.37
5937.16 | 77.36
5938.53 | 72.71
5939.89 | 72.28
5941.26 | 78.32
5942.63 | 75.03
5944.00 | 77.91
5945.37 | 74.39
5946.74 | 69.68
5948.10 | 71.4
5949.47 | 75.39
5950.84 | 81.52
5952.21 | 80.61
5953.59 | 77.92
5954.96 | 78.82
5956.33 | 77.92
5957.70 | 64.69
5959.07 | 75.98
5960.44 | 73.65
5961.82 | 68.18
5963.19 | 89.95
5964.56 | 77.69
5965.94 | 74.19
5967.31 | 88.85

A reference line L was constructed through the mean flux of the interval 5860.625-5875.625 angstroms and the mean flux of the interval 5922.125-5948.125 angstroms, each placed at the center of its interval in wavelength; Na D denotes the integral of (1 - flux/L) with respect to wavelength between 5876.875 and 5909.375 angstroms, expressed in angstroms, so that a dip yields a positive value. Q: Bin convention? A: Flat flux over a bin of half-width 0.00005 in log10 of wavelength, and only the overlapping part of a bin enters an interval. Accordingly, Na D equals 2.7 angstroms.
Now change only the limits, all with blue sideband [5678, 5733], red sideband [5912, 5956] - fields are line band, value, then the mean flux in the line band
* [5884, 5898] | 2.1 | 63.3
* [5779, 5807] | 0.8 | 70.5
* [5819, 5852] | -1.0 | 75.7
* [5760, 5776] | -0.5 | 74.2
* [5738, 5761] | -0.3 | 72.6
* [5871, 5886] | 0.3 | 73.1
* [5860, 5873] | -0.6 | 77.7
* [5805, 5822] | 0.0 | 73.1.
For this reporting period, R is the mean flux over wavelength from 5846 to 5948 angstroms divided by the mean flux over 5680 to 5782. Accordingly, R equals 1.02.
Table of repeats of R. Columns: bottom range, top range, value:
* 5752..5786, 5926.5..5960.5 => 1.05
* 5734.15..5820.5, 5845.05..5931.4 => 1.01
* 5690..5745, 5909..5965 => 1.06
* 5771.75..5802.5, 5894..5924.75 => 1.03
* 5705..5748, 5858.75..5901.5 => 1.01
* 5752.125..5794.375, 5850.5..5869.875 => 1.03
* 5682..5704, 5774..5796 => 1.01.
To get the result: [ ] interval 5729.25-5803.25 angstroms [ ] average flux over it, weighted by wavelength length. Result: 72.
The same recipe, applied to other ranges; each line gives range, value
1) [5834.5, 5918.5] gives 73.2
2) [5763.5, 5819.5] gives 72.1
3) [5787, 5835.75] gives 73.3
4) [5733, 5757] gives 71.9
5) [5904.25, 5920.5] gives 72.7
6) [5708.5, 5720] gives 69.3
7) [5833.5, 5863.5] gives 75.6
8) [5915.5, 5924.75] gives 74.7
